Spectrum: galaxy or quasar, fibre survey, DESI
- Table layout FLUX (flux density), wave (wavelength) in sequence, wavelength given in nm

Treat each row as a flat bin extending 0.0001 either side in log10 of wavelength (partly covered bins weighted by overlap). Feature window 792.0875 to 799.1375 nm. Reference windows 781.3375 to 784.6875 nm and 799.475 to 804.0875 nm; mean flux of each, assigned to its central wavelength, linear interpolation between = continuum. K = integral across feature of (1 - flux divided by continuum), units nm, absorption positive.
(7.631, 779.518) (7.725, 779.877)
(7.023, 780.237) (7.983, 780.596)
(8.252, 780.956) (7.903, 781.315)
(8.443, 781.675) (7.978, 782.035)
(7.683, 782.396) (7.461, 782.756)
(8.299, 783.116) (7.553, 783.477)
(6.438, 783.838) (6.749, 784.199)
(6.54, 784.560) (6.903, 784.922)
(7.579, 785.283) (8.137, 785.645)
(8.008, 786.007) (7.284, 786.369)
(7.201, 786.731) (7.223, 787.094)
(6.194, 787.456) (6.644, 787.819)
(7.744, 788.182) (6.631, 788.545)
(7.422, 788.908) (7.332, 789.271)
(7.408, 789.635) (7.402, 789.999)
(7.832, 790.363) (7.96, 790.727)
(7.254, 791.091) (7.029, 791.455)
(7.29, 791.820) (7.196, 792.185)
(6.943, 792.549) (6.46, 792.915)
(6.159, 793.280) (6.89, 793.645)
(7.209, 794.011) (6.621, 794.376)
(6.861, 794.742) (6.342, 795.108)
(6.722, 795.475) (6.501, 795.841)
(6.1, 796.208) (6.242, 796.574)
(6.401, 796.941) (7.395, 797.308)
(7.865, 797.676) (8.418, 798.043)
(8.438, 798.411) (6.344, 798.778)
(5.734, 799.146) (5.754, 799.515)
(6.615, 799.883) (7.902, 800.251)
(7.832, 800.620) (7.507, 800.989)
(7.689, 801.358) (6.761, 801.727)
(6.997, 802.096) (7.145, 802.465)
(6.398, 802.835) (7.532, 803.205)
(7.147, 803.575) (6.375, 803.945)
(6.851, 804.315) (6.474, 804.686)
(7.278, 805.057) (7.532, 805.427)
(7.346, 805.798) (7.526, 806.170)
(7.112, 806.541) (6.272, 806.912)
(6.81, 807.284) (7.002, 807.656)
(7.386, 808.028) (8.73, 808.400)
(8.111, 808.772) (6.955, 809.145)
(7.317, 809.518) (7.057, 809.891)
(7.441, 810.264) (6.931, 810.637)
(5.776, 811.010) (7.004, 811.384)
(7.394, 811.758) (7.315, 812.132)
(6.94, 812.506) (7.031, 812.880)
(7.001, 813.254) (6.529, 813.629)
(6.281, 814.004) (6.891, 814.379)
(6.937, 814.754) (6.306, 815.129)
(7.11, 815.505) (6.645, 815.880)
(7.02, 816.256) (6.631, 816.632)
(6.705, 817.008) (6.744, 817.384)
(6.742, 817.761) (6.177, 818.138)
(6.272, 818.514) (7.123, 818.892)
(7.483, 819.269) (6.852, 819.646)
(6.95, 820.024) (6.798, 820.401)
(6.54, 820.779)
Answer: 0.35 nm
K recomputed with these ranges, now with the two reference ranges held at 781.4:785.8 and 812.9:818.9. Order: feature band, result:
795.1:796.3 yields 0.123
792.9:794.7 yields 0.132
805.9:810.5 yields -0.286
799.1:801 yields 0.043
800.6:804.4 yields -0.036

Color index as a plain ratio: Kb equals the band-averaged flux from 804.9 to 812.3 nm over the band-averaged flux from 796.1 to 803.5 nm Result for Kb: 1.0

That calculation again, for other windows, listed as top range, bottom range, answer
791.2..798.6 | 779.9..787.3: 0.92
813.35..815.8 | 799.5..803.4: 0.93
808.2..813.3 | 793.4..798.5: 1.04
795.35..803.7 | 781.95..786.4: 0.95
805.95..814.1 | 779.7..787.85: 0.95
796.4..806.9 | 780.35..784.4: 0.92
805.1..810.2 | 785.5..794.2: 1.02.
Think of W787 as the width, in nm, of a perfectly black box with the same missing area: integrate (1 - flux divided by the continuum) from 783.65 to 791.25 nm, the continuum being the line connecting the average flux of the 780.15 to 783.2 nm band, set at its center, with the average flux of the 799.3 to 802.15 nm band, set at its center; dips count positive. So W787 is 0.429 nm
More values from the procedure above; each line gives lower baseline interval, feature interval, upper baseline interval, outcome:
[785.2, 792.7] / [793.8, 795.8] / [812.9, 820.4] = 0.129 nm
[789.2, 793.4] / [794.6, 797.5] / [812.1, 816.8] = 0.223 nm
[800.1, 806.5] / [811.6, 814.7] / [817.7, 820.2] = 0.012 nm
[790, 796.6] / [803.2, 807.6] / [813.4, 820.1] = -0.118 nm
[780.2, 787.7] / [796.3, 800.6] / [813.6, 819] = 0.054 nm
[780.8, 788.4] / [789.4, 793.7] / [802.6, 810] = 0.108 nm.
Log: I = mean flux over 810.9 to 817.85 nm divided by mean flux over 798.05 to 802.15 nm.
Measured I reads 0.96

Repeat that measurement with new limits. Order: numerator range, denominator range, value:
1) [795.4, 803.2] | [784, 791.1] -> 0.96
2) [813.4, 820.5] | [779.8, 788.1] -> 0.91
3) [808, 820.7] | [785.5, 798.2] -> 0.98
